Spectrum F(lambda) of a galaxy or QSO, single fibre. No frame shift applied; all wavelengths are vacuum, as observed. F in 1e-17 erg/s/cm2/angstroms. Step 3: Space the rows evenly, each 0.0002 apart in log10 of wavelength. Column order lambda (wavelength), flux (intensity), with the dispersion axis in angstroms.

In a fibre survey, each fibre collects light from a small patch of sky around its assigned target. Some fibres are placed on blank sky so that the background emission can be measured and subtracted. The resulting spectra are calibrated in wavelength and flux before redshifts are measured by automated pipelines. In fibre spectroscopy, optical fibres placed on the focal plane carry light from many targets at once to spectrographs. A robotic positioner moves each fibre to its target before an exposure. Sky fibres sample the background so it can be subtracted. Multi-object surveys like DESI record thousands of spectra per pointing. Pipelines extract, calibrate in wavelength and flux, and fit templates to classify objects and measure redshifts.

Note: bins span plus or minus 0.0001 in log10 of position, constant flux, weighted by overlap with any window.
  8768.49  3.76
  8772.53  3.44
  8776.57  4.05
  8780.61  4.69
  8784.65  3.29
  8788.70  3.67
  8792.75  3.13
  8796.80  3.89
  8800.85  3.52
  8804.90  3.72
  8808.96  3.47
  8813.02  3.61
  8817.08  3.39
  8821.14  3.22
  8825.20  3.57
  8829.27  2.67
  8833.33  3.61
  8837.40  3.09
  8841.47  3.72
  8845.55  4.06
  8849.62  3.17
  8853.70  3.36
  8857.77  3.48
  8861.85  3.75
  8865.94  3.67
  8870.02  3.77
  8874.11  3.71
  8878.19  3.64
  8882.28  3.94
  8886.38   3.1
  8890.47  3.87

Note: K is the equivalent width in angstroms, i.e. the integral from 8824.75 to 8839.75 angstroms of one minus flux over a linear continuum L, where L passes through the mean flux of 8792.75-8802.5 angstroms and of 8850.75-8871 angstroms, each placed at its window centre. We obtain 1.6 angstroms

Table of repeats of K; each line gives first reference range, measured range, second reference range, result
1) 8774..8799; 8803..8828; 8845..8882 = 1.7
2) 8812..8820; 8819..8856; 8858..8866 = 1.7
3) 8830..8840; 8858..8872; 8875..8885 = -0.4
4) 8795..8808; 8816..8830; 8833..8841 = 1.0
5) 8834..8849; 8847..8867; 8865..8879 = 0.8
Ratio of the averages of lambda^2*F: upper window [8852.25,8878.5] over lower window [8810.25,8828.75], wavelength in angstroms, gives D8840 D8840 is 1.08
